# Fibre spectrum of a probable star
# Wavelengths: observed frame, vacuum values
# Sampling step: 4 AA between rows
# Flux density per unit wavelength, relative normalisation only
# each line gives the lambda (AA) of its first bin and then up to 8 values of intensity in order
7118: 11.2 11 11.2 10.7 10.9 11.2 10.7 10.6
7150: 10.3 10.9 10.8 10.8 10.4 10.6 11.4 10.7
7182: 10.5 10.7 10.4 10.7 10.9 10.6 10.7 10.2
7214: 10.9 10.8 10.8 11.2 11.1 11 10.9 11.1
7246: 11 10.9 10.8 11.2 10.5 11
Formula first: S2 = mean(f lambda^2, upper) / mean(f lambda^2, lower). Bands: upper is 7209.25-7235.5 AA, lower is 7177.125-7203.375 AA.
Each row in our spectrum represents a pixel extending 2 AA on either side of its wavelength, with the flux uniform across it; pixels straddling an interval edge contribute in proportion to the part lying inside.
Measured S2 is 1.0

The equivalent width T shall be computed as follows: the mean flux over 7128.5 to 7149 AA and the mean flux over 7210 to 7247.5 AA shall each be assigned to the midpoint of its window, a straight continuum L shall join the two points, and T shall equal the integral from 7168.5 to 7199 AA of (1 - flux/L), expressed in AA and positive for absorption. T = 0.37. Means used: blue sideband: 10.8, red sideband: 10.9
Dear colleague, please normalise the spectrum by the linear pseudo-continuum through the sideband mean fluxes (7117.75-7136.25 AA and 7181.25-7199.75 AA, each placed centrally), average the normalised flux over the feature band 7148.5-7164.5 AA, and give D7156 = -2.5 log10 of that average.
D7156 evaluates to 0.01 mag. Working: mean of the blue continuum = 11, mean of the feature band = 10.7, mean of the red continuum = 10.6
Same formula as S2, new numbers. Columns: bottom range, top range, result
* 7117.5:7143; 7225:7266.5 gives 1.03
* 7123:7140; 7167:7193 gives 0.99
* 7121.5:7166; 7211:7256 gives 1.04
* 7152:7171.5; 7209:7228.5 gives 1.03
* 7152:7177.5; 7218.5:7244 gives 1.04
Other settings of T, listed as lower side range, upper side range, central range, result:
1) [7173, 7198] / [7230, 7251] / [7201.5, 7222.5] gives 0.4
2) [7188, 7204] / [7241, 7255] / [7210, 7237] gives -0.2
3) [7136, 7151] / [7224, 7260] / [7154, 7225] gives 1.0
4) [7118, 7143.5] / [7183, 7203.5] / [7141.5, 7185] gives 0.4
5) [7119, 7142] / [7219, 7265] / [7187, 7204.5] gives 0.5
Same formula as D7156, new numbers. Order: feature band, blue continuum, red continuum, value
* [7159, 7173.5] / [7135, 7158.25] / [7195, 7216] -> 0.00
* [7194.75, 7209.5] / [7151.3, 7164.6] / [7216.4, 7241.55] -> 0.02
